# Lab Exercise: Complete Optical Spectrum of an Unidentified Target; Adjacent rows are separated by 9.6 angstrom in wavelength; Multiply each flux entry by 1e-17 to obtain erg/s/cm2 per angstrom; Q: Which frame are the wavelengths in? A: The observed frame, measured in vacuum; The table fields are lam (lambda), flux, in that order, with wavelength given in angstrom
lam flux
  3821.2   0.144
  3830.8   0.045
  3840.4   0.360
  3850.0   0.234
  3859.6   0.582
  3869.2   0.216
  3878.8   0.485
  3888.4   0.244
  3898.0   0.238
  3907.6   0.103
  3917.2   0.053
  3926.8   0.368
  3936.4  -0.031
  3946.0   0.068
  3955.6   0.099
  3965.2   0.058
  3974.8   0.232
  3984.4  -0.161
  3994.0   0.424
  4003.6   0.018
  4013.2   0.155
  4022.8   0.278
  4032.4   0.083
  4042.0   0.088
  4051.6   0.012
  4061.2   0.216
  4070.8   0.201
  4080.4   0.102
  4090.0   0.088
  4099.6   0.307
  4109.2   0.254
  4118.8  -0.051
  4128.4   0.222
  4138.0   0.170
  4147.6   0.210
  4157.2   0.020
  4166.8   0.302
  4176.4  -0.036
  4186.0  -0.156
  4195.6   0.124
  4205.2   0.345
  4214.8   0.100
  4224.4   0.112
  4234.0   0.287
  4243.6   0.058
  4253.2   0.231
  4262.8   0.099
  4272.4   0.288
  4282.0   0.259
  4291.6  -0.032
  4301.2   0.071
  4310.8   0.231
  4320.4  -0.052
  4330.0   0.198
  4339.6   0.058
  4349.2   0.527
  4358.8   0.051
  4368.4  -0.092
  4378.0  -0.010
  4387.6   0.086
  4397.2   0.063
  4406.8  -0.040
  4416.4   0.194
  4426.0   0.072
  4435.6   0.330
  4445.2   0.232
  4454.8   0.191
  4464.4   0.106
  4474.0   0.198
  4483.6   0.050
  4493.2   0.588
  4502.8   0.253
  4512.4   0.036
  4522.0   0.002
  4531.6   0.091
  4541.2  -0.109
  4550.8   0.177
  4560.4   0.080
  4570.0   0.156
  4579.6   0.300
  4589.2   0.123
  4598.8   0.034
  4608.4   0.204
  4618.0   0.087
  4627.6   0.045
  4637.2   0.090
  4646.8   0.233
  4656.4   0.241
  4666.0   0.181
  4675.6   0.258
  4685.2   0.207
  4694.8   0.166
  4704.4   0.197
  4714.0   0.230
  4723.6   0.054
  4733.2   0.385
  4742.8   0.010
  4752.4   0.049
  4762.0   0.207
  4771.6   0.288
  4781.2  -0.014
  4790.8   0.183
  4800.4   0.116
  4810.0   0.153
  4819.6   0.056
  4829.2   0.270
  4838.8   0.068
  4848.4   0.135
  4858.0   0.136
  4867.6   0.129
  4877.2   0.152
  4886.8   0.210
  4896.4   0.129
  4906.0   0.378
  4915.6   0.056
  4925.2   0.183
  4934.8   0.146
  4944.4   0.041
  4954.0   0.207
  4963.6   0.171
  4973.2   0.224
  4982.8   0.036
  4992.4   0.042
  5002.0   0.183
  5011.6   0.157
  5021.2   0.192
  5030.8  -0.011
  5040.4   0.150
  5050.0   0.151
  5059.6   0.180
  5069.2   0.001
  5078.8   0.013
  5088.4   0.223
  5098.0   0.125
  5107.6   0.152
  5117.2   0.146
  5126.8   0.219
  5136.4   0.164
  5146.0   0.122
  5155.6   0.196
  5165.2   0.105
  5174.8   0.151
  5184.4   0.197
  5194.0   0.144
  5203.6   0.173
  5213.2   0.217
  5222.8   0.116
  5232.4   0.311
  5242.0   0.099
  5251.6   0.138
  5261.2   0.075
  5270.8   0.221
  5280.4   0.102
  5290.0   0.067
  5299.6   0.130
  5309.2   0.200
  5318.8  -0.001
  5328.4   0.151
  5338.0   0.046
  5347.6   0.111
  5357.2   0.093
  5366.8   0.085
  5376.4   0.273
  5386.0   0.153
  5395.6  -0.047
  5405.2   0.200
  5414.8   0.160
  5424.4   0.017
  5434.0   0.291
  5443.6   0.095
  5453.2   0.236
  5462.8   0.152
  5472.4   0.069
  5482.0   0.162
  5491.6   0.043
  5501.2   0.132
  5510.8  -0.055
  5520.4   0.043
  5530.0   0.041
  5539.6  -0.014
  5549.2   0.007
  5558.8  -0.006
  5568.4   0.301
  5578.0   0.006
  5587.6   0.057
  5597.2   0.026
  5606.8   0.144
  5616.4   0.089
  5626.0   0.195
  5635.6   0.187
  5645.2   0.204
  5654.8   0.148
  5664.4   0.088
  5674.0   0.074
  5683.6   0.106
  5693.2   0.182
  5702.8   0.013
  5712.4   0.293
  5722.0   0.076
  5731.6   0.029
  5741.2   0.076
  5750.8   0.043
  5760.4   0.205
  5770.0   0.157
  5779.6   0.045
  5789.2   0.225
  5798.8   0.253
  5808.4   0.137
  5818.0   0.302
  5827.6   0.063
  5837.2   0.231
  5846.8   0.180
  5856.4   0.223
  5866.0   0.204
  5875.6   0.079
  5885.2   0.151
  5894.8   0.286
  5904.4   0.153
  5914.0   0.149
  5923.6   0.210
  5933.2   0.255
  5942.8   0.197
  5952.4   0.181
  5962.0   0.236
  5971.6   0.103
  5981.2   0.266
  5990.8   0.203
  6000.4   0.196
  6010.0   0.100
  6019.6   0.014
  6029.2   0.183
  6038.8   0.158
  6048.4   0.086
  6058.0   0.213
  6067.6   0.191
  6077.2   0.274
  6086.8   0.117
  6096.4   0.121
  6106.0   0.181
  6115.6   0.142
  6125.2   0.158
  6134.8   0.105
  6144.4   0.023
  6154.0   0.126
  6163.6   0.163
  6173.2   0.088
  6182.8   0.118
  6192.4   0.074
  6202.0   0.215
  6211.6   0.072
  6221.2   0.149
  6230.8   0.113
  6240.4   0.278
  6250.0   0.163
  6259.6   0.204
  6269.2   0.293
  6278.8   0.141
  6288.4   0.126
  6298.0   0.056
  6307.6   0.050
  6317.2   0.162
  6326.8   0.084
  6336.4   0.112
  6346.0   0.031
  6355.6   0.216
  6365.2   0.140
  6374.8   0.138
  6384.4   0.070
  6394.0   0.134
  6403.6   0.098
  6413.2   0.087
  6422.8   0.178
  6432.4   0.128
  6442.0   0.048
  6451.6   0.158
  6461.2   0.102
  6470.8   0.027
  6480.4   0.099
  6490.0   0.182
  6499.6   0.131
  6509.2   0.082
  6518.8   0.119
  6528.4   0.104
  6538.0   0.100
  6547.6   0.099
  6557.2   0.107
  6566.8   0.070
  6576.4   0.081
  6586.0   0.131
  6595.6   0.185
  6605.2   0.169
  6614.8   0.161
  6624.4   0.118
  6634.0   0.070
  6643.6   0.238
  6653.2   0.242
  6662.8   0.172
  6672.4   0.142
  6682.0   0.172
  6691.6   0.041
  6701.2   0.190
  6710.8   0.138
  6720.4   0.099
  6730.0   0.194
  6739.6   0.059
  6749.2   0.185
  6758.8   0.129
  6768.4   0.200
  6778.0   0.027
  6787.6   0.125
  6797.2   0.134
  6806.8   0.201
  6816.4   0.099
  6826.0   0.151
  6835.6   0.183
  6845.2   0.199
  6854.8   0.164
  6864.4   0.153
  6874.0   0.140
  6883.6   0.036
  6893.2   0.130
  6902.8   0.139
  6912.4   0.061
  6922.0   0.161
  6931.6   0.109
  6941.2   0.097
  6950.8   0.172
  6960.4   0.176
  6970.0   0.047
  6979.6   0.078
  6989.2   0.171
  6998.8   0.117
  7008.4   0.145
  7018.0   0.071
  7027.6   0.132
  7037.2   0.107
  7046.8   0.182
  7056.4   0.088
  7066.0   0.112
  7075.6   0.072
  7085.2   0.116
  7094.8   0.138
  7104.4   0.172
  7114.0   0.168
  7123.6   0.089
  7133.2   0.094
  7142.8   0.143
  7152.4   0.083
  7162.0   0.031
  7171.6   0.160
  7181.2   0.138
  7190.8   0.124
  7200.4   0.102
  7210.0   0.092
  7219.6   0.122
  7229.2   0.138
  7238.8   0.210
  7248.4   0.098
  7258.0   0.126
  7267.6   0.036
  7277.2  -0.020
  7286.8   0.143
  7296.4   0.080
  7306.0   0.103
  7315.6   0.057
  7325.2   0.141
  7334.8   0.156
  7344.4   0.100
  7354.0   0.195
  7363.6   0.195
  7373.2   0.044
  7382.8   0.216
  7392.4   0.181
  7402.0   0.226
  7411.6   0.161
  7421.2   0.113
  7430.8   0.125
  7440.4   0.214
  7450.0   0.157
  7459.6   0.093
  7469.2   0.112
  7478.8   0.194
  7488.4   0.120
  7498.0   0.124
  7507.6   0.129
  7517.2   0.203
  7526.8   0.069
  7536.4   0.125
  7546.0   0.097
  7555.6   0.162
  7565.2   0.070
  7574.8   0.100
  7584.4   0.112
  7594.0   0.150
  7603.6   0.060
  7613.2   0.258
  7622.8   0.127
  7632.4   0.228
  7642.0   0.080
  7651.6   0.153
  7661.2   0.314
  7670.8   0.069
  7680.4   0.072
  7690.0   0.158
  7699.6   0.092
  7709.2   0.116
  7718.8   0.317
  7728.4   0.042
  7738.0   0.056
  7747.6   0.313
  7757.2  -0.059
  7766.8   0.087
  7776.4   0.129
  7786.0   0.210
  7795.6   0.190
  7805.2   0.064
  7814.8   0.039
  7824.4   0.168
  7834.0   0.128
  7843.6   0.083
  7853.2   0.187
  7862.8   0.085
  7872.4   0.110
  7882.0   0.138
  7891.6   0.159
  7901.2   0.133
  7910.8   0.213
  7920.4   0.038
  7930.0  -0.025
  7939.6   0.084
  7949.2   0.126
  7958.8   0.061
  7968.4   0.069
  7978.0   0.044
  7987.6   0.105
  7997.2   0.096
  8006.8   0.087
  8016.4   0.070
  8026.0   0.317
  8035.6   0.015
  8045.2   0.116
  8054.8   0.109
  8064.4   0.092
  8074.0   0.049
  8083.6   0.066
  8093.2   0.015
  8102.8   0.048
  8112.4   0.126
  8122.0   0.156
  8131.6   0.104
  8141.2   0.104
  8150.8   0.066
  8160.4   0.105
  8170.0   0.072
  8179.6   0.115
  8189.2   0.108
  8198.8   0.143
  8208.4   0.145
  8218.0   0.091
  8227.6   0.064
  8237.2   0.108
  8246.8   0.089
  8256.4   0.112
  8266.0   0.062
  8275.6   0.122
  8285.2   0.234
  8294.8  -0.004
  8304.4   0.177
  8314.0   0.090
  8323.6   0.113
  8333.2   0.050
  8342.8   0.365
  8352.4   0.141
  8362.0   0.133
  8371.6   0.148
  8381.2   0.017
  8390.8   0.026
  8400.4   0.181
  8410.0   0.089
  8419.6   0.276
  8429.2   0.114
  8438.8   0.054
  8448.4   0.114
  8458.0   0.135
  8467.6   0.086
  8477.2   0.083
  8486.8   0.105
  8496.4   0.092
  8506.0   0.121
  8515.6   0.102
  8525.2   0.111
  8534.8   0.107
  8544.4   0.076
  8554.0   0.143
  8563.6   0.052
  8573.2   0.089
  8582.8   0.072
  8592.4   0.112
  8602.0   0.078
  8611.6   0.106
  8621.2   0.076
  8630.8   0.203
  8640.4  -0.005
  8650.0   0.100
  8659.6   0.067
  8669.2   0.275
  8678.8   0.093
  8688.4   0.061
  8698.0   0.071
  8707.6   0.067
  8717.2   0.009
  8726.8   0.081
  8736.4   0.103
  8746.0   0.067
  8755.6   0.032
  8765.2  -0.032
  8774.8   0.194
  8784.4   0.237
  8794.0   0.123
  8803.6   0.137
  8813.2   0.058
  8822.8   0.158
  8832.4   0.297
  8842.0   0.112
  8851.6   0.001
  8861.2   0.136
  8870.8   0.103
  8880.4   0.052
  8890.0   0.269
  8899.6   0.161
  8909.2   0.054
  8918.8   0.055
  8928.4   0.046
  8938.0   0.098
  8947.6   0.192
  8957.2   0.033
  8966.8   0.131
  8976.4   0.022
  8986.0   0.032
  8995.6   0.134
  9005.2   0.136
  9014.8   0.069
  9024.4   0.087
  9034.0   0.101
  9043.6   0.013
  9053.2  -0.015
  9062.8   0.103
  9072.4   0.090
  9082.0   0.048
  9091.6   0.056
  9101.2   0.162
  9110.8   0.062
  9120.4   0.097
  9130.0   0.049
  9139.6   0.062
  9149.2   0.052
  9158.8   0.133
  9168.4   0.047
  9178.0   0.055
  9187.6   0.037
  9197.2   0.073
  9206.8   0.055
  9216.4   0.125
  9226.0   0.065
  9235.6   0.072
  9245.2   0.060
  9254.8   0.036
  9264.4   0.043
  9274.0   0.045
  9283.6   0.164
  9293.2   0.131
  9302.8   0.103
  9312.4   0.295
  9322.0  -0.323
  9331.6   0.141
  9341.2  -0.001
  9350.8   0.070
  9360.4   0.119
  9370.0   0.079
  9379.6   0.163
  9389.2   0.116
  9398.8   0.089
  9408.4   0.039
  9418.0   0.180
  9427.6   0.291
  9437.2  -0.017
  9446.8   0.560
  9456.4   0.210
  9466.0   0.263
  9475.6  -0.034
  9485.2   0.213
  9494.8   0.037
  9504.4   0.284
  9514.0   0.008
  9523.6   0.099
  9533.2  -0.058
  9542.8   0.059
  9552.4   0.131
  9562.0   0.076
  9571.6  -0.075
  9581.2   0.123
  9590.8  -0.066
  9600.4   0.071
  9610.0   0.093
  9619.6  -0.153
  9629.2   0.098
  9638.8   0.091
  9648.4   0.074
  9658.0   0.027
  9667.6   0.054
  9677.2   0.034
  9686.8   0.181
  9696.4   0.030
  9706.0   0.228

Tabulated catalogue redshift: 0.17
